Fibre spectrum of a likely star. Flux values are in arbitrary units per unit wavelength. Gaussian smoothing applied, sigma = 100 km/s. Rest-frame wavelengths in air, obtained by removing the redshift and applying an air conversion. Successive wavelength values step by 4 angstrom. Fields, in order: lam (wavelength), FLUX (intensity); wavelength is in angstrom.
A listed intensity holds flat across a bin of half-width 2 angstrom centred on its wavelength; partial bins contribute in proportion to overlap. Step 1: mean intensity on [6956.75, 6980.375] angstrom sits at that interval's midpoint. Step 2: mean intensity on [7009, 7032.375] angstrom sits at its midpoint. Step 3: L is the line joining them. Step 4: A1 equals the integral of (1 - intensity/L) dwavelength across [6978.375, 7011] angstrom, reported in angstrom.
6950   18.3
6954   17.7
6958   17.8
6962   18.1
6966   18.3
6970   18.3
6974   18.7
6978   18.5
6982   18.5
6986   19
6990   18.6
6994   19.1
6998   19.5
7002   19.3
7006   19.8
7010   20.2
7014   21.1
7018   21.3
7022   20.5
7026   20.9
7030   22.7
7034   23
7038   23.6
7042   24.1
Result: 0.93 angstrom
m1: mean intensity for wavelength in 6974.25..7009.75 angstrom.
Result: 19.1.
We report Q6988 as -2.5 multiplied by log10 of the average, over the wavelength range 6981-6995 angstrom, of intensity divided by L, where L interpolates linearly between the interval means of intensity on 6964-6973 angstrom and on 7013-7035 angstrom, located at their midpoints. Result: 0.04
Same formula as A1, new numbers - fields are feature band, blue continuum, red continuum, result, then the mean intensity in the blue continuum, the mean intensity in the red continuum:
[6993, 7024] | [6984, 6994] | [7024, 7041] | 0.6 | 18.9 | 22.6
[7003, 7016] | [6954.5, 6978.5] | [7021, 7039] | 0.4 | 18.2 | 22.2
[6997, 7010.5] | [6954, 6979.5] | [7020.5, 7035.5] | 0.5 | 18.2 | 21.8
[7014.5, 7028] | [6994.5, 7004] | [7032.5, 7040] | 0.5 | 19.4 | 23.3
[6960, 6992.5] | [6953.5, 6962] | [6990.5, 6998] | 0.0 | 17.8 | 19.1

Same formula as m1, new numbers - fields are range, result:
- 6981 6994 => 18.8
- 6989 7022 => 19.9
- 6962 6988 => 18.5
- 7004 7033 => 21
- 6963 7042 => 20.1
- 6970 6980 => 18.5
